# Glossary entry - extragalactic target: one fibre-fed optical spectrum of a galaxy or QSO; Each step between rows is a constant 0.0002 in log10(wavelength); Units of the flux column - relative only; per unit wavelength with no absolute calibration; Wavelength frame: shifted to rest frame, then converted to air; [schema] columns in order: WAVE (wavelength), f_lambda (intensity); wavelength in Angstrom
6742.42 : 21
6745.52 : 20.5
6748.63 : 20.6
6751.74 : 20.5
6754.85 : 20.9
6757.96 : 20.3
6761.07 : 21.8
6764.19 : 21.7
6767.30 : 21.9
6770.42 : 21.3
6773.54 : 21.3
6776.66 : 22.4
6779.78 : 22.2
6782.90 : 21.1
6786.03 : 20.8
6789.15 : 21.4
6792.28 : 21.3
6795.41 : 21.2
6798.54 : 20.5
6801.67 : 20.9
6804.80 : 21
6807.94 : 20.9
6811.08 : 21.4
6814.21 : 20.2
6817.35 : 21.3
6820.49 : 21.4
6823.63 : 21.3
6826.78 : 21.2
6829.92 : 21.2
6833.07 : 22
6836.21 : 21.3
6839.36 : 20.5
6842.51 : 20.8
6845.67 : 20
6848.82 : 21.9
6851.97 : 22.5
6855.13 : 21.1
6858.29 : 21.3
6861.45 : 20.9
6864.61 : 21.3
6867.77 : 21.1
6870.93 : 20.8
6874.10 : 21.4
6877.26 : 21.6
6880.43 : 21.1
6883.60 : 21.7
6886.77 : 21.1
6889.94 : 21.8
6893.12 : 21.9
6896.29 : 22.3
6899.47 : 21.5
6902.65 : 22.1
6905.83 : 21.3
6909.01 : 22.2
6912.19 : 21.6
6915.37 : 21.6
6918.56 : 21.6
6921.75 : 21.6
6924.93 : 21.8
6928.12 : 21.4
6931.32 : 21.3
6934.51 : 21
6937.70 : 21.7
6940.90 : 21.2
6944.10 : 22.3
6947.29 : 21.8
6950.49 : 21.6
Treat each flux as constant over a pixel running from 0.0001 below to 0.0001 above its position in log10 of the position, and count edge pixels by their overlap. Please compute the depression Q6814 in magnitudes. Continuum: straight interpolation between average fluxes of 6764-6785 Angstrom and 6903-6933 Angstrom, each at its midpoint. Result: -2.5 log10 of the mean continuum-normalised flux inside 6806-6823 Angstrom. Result 0.03 mag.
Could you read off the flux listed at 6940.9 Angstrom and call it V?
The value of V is 21.2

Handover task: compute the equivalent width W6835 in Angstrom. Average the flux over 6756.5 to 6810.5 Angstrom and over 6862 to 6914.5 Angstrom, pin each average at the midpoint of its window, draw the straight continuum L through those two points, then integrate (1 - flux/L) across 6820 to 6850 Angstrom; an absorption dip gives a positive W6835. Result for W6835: 0.4 Angstrom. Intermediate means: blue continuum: 21.3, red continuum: 21.5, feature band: 21.1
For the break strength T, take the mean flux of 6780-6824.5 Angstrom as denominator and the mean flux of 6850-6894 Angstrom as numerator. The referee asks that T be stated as 1.0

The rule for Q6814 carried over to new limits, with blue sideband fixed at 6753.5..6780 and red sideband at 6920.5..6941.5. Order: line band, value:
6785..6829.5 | 0.02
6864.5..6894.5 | 0.00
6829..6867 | 0.01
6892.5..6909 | -0.02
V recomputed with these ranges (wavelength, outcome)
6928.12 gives 21.4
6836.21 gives 21.3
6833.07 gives 22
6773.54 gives 21.3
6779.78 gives 22.2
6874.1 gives 21.4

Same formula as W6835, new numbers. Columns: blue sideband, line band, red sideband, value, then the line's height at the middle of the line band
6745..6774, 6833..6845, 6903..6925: 0.25 Angstrom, 21.4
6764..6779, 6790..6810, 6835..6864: 0.50 Angstrom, 21.5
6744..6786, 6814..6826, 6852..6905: 0.11 Angstrom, 21.4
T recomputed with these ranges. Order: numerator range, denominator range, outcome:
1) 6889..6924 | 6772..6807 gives 1.02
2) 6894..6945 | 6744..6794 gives 1.02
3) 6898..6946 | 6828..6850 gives 1.03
